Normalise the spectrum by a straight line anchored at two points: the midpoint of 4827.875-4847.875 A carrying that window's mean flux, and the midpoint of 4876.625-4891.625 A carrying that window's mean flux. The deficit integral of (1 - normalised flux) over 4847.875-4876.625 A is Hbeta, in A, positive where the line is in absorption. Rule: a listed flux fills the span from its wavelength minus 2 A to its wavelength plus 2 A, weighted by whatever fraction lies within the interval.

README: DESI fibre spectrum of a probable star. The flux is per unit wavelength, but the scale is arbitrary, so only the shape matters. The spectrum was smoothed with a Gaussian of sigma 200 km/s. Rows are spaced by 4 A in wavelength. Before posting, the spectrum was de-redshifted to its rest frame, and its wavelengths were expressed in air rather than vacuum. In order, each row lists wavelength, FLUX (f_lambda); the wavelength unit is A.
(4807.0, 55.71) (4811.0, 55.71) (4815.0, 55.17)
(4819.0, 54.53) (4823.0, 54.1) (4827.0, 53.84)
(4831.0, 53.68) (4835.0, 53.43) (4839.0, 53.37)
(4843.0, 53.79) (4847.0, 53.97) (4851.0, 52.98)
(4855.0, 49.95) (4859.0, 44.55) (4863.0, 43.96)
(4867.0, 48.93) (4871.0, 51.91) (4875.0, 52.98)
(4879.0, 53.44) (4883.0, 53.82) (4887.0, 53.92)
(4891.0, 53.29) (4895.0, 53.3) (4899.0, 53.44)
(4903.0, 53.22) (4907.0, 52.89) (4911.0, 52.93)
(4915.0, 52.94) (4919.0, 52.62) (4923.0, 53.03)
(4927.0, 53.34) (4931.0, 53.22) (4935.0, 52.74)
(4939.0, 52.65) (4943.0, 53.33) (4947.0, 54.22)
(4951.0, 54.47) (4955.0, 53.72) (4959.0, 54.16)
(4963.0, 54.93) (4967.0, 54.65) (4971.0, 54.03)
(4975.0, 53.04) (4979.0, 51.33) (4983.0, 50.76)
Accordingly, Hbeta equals 2.24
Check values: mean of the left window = 53.6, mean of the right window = 53.6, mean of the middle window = 49.5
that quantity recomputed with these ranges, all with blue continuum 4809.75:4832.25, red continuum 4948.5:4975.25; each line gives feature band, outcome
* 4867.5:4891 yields 0.6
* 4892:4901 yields 0.2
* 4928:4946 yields 0.4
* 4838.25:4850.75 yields 0.2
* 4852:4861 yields 1.1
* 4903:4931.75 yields 0.7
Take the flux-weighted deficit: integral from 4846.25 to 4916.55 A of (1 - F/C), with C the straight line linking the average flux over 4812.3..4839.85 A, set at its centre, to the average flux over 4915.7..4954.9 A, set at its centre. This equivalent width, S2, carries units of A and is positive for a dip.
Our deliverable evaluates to 2.5 A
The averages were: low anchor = 54.1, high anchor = 53.3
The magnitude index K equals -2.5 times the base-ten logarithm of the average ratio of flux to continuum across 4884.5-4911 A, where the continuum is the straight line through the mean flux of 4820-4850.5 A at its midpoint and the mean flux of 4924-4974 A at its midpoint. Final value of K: 0.01 mag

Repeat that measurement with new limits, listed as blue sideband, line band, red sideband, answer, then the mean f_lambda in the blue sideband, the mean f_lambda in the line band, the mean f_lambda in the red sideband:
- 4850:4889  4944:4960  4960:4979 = -0.02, 50.6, 54.1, 53.9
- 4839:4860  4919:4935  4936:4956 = 0.00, 51.6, 53.1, 53.6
